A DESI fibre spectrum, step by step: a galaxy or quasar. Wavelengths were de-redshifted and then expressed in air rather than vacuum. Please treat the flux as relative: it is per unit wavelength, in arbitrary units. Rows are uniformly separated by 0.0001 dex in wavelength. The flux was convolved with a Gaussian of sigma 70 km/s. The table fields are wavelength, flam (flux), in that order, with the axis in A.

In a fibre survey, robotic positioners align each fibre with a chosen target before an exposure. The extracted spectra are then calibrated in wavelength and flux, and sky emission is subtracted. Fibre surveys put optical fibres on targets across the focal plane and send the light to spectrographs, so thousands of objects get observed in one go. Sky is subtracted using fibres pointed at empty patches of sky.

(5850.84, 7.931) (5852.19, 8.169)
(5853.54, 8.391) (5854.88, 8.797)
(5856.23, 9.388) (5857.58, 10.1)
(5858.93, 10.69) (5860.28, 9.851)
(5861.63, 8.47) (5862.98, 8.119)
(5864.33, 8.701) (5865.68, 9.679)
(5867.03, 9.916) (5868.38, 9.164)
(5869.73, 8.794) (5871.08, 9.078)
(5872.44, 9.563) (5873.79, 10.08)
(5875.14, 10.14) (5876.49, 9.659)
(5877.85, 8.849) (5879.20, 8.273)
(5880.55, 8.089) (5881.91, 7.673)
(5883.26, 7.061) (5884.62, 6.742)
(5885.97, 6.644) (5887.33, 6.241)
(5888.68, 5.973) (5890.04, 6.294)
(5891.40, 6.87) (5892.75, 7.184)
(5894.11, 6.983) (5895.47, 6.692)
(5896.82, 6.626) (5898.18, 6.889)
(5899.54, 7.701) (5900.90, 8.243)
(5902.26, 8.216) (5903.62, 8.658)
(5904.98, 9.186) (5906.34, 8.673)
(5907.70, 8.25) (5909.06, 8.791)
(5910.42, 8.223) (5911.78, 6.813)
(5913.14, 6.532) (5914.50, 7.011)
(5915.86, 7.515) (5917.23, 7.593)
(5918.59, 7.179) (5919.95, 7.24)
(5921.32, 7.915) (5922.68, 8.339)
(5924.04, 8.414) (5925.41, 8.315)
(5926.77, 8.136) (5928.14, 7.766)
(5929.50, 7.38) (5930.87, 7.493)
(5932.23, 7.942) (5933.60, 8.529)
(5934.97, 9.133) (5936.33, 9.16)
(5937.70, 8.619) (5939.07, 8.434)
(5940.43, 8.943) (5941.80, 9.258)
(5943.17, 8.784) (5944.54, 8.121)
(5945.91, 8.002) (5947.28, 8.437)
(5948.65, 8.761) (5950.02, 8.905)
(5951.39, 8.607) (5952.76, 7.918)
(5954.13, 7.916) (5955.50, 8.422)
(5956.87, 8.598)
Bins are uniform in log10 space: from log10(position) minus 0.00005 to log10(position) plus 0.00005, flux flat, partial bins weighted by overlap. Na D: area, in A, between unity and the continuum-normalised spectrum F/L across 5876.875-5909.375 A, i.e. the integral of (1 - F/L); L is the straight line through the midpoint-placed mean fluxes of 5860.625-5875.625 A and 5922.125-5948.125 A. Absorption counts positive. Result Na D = 5.0 A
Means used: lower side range 9.25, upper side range 8.38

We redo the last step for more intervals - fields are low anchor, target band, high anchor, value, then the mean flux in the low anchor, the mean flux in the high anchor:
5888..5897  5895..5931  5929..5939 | -1.48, 6.67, 8.34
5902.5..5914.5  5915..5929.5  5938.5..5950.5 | 0.84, 8.08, 8.62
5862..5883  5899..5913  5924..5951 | 0.80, 9.01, 8.43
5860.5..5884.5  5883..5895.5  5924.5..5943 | 2.98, 8.87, 8.4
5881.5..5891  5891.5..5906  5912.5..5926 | -1.28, 6.64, 7.6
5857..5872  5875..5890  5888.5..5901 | 0.61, 9.32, 6.92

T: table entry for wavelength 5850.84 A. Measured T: 7.931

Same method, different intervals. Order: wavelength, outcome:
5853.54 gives 8.391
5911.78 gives 6.813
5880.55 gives 8.089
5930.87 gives 7.493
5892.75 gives 7.184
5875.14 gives 10.14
